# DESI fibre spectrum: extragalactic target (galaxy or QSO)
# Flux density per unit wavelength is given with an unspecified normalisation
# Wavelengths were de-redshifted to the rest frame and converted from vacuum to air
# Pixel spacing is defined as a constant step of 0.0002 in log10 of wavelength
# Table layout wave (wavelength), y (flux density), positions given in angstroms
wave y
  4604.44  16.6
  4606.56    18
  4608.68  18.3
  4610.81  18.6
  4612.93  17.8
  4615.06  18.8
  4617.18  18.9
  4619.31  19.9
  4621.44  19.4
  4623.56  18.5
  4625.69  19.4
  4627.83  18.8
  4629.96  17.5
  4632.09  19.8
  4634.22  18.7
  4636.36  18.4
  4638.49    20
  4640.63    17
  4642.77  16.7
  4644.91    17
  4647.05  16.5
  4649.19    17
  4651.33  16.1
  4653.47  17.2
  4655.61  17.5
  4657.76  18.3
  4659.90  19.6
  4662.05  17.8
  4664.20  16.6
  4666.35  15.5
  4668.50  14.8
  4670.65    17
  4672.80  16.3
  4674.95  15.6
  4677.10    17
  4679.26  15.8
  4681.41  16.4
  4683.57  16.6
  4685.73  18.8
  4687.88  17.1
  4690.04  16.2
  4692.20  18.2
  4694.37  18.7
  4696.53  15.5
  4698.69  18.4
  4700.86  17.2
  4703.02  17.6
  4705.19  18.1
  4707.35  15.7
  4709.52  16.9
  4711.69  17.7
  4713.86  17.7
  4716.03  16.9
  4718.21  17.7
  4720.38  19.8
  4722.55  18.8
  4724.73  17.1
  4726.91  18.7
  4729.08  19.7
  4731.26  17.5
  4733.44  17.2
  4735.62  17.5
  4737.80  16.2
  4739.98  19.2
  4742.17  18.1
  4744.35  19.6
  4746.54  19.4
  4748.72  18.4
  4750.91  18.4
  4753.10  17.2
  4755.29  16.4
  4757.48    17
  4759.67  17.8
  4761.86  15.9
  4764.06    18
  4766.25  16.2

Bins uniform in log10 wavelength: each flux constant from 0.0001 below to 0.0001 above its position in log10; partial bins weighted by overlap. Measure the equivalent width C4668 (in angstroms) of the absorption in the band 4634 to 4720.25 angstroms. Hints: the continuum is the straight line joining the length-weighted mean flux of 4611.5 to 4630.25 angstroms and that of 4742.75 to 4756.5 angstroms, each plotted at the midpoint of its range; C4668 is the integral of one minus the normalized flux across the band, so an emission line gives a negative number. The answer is 6.3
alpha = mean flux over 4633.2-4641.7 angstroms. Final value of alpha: 18.5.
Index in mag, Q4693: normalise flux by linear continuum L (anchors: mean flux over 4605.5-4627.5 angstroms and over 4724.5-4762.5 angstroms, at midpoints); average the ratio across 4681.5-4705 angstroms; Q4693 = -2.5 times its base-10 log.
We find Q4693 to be 0.05 mag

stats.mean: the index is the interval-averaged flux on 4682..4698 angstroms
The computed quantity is 17.3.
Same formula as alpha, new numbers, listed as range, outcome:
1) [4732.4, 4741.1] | 17.5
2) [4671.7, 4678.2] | 16.3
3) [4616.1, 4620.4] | 19.4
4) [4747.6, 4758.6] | 17.5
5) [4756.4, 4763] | 16.9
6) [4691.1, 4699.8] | 17.7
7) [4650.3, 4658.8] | 17.3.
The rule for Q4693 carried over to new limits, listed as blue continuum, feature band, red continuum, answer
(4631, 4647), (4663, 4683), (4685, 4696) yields 0.11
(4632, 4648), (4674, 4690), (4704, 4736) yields 0.07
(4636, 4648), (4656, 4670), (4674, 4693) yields 0.01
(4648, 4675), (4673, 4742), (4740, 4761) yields 0.00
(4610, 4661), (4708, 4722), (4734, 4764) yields 0.01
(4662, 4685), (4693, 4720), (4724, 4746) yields -0.01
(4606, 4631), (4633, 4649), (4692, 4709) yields 0.04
